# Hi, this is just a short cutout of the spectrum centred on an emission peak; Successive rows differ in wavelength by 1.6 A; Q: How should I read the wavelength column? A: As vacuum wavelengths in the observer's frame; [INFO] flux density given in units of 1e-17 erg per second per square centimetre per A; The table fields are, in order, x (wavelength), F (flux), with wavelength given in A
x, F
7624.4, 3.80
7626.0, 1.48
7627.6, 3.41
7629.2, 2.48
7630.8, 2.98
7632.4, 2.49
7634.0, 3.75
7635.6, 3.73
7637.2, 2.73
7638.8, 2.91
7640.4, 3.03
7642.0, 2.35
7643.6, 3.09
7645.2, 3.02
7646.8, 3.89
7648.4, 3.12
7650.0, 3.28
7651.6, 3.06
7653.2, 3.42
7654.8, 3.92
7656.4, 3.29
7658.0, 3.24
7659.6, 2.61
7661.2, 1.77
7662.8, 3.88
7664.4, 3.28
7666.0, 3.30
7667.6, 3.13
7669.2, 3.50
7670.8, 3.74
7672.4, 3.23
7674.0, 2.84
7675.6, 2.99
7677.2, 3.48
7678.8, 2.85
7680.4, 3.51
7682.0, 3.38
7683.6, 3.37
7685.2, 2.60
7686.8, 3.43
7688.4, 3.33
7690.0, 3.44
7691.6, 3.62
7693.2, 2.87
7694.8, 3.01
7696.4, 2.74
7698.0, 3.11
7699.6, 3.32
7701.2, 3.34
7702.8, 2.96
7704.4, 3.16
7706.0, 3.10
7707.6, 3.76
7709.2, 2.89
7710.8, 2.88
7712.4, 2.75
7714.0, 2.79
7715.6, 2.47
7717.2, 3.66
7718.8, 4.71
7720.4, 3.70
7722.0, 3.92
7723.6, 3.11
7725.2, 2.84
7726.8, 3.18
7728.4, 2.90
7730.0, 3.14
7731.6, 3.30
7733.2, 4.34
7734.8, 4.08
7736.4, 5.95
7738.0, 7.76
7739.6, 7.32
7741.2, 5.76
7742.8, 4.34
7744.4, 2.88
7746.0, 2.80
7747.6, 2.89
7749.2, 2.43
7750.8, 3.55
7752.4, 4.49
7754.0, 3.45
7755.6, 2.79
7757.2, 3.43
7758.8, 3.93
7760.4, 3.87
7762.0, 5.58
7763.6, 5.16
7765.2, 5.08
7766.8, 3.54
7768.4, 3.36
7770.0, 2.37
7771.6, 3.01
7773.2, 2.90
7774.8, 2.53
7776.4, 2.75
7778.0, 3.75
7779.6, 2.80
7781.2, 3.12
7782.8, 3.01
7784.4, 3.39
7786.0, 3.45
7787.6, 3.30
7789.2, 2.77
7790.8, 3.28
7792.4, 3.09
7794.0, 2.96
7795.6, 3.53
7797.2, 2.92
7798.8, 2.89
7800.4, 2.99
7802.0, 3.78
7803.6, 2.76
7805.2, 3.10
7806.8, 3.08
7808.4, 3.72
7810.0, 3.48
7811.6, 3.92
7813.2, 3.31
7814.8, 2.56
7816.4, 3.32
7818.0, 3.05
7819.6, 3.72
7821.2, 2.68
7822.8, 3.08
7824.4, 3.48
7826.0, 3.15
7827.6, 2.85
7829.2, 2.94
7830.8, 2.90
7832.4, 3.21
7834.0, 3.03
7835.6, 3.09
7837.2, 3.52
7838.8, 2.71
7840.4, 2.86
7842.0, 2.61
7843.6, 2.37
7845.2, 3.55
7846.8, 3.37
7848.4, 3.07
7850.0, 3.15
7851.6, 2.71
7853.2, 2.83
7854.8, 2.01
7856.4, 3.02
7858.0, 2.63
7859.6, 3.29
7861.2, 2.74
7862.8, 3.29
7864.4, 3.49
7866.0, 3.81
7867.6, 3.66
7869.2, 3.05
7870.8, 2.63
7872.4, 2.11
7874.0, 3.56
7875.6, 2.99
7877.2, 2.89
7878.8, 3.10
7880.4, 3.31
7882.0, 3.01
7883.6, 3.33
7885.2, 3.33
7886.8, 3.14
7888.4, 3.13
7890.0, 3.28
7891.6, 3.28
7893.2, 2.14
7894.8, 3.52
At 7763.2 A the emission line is [N II] 6583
